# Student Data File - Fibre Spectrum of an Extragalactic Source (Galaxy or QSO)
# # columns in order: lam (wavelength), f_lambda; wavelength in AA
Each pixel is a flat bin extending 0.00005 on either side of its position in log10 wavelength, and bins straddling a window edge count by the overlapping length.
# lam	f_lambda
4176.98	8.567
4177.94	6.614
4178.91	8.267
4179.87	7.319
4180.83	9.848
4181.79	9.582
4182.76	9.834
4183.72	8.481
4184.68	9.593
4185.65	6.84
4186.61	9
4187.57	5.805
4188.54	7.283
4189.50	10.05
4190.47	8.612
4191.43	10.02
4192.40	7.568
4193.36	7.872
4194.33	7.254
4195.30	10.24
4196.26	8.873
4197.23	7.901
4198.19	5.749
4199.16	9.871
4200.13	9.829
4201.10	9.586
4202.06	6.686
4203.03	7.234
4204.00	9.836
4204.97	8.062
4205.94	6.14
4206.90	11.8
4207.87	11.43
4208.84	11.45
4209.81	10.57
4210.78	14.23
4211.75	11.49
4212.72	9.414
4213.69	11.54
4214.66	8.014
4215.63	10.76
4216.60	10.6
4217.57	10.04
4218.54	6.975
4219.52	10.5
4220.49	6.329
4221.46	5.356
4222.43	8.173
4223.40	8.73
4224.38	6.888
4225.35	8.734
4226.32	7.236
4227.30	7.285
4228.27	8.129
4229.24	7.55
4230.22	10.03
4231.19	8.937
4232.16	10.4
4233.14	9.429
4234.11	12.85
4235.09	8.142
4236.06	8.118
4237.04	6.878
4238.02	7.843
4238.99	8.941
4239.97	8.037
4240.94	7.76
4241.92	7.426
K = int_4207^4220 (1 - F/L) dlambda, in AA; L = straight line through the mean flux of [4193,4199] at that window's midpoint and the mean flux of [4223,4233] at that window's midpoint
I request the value -3.6 AA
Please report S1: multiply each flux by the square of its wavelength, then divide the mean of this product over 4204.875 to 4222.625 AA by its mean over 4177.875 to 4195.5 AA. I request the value 1.2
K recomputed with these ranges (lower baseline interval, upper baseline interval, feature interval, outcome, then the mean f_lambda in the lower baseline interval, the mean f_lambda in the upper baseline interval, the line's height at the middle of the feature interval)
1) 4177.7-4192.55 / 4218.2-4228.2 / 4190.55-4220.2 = -5.0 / 8.47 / 7.65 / 8.03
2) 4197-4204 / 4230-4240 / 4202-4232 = -1.6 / 8.25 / 9.08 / 8.64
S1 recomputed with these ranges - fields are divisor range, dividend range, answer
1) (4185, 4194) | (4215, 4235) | 1.09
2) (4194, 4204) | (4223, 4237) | 1.05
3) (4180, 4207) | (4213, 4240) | 1.04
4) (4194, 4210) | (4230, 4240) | 1.03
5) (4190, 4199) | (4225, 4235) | 1.11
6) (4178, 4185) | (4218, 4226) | 0.89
